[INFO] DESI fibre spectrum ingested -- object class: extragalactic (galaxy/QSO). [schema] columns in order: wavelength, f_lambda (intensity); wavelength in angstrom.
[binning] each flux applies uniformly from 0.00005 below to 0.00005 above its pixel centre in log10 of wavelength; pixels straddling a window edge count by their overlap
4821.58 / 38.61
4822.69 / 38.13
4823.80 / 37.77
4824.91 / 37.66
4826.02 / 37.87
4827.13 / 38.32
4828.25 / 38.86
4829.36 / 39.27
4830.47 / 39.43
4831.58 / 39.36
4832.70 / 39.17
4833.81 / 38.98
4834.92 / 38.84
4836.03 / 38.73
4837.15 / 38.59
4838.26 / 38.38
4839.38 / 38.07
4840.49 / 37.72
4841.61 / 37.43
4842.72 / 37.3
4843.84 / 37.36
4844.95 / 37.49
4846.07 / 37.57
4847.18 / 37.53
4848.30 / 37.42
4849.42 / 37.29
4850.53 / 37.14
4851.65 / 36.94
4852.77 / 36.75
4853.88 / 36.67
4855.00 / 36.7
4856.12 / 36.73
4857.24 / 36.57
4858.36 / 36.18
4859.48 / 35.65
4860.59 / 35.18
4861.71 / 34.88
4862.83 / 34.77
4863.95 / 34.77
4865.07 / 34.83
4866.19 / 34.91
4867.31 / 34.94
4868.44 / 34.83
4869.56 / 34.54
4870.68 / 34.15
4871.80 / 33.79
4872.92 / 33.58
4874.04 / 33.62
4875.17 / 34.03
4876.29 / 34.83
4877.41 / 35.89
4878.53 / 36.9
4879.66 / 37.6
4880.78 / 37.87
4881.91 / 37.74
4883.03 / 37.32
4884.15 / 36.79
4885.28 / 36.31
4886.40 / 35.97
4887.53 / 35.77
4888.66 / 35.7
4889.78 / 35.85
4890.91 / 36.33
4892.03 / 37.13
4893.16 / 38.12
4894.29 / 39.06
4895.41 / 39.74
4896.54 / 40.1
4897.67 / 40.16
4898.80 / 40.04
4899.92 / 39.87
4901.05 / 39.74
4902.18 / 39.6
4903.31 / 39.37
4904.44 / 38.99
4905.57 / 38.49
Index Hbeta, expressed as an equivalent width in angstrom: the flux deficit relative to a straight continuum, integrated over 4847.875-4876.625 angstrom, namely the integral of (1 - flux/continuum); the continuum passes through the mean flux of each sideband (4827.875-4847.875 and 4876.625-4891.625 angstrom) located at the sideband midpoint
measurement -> 1.5 angstrom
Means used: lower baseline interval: 38.3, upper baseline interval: 36.6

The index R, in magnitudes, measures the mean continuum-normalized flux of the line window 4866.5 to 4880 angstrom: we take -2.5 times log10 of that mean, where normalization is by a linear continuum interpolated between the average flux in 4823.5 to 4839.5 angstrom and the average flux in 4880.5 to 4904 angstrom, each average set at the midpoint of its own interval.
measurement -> 0.10 mag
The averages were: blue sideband 38.6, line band 34.8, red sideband 38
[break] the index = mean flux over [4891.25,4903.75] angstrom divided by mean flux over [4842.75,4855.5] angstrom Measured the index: 1.06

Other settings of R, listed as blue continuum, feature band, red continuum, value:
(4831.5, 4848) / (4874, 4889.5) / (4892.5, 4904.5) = 0.08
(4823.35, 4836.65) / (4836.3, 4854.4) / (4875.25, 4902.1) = 0.03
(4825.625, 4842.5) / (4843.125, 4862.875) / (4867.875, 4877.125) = -0.01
